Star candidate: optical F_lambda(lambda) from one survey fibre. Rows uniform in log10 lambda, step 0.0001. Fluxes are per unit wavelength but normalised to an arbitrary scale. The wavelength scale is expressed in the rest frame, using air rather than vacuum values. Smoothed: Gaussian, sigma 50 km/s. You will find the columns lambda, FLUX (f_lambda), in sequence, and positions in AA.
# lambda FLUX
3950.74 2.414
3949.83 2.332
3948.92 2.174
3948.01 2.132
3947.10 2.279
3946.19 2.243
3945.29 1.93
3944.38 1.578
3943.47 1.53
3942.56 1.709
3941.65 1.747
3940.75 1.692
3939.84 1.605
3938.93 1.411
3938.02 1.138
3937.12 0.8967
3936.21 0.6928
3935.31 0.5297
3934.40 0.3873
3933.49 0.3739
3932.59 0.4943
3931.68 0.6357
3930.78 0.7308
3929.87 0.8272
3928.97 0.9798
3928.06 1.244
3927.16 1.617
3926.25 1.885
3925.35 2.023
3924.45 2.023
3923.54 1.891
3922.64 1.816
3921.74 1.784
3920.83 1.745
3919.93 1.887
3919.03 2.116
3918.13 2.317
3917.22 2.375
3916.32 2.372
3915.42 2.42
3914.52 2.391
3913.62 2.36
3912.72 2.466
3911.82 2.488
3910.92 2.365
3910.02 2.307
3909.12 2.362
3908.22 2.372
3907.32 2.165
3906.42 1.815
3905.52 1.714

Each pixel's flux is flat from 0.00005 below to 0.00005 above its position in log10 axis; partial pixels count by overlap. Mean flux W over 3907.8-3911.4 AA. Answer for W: 2.35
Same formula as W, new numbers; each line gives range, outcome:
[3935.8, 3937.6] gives 0.805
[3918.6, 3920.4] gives 2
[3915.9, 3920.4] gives 2.21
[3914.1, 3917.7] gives 2.39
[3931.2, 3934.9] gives 0.475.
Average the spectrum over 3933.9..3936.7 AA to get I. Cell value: 0.537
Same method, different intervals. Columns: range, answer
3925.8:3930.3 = 1.31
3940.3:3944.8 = 1.65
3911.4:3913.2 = 2.48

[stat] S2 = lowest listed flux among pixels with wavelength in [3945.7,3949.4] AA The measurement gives 2.132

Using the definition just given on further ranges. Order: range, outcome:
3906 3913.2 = 1.815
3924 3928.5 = 1.244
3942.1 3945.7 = 1.53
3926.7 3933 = 0.4943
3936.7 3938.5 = 0.8967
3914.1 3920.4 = 1.887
